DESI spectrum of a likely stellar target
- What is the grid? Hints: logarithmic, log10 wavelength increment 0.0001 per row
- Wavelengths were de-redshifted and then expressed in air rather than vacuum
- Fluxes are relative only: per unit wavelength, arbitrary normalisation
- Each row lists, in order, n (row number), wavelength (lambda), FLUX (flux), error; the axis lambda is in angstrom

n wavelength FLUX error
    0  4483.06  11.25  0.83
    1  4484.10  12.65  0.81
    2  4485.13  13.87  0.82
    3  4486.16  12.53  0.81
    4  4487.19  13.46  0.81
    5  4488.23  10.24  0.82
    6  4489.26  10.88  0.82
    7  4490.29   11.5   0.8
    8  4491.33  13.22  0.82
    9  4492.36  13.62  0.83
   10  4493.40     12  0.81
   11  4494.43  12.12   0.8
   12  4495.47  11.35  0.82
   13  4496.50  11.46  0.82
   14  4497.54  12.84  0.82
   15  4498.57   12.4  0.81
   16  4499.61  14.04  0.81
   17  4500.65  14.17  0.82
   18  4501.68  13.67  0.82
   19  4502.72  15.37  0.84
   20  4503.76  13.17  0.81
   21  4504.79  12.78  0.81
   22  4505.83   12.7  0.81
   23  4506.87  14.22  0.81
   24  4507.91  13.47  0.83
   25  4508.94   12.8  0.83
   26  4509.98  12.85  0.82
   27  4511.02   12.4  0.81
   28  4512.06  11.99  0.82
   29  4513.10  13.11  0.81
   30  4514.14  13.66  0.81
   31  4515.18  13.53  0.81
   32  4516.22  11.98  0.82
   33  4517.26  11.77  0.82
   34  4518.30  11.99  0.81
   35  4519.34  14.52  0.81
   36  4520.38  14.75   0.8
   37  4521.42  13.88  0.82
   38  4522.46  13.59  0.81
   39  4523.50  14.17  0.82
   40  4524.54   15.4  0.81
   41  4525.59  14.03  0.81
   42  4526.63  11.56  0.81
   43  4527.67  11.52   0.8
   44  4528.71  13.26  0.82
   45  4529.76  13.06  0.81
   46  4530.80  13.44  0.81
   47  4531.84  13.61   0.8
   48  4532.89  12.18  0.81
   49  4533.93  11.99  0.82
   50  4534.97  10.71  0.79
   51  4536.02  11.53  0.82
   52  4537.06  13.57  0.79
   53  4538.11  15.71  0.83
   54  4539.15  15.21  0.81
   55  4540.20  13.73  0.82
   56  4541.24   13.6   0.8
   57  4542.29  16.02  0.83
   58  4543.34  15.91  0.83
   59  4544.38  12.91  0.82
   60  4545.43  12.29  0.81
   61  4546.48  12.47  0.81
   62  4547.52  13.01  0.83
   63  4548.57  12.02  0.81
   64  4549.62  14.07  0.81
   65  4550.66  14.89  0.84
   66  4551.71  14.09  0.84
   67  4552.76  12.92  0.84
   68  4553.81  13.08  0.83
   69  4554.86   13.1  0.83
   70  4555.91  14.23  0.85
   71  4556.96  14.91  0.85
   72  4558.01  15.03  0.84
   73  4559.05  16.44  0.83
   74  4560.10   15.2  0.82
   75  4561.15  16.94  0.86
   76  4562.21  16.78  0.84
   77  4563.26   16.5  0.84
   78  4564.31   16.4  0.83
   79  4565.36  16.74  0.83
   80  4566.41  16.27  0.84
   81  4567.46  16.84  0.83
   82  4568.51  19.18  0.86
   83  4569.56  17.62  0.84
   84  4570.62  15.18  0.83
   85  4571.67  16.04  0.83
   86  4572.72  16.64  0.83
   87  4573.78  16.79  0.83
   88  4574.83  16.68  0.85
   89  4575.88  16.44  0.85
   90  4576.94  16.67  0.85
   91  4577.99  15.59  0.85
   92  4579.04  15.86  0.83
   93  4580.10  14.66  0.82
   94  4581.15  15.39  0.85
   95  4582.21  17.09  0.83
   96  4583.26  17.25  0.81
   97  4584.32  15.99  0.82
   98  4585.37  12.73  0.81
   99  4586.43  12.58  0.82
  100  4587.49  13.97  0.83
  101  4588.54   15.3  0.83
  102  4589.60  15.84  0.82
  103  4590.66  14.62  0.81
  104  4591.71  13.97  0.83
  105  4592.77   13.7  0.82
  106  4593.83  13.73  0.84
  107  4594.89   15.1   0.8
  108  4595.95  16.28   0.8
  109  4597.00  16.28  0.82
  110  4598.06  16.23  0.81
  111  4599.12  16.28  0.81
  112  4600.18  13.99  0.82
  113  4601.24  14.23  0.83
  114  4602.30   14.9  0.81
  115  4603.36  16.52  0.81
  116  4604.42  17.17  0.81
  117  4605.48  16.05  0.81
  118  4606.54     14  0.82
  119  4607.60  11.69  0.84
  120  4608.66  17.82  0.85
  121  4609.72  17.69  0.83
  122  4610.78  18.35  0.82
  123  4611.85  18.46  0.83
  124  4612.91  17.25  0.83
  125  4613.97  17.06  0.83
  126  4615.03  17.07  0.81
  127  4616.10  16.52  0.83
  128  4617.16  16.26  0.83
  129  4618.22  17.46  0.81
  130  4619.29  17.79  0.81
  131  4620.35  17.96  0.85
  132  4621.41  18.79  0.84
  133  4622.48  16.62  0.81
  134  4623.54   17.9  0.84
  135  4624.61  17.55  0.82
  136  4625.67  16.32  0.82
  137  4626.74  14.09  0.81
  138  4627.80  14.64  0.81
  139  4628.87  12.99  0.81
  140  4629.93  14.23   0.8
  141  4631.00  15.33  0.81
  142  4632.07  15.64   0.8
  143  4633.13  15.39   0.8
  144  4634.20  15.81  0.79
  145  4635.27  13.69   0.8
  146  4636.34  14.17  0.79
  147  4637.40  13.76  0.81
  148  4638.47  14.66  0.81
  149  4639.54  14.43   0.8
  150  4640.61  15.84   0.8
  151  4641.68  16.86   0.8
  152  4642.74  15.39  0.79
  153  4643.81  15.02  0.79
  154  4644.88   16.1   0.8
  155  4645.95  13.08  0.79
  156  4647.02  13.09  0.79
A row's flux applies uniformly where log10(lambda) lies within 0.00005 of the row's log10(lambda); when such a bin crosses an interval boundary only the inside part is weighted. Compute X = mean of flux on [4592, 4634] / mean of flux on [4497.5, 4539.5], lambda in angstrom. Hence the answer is 1.21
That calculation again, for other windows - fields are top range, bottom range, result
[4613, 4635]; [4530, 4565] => 1.15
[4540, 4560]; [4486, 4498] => 1.16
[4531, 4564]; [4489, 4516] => 1.09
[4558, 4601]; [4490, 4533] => 1.21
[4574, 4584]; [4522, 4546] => 1.21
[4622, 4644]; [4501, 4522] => 1.15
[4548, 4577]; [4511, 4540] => 1.19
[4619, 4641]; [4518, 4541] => 1.17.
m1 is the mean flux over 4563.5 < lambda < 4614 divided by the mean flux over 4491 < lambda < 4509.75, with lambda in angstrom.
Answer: 1.21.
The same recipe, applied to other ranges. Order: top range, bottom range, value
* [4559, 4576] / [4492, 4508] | 1.27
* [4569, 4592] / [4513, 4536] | 1.20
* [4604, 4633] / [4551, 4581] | 1.04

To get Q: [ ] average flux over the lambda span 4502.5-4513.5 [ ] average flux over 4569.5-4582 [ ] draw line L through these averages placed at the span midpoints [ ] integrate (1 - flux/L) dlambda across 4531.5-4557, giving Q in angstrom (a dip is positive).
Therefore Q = 2.1 angstrom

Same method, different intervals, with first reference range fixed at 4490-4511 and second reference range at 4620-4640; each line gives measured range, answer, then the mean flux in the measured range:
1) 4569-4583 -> -1.8 angstrom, 16.2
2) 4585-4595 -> 0.4 angstrom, 14.1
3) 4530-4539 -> 0.5 angstrom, 13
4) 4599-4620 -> -1.8 angstrom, 16.3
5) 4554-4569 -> -1.9 angstrom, 16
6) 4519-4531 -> -0.1 angstrom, 13.6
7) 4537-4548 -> -0.2 angstrom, 14.1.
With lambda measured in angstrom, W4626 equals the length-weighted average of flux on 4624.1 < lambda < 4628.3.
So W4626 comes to 15.7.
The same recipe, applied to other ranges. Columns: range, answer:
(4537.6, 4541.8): 14.6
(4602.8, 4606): 16.6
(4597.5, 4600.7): 15.5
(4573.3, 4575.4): 16.8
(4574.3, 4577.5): 16.6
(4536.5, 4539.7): 14.8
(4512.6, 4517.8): 12.8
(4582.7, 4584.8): 16.6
